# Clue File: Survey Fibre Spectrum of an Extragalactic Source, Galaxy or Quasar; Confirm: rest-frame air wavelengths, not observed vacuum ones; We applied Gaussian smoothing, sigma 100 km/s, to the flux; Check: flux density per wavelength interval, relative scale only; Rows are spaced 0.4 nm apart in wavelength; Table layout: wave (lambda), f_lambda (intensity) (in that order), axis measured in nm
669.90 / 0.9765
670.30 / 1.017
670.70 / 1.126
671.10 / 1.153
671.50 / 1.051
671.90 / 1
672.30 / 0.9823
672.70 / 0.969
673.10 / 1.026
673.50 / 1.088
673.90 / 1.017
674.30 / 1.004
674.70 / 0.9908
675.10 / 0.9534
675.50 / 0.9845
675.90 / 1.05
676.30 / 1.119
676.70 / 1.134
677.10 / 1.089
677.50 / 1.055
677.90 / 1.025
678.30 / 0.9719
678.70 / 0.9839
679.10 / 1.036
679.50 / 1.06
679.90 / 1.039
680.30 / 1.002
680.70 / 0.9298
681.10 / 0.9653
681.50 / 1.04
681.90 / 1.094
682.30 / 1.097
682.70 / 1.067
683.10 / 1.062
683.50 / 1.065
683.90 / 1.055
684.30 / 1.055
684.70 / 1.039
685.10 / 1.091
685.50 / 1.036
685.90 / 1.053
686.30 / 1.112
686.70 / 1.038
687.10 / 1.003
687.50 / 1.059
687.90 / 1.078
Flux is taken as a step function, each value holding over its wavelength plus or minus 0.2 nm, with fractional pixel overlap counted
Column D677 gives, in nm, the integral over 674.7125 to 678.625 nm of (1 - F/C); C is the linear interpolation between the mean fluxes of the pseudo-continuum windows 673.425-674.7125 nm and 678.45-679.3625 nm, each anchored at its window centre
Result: -0.081 nm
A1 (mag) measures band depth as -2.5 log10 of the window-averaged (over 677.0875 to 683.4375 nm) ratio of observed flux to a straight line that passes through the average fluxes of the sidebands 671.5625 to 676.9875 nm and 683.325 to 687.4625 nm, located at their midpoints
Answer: 0.011 mag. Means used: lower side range 1.03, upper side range 1.05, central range 1.03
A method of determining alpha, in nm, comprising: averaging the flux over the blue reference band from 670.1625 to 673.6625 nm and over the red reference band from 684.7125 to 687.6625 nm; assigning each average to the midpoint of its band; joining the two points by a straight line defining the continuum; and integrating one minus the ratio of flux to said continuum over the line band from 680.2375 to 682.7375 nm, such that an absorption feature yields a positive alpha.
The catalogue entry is 0.06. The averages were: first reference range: 1.05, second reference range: 1.05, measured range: 1.03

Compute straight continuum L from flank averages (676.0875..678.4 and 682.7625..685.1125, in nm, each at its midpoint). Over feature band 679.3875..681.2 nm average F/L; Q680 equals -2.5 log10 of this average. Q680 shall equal 0.07 mag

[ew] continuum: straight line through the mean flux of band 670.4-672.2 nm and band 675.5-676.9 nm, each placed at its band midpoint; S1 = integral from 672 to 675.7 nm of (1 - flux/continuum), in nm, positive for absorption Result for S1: 0.265 nm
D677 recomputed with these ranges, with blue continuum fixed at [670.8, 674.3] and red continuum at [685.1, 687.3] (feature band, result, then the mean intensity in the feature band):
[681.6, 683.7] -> -0.054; 1.08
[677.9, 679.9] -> 0.052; 1.02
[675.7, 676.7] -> -0.052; 1.09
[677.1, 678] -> -0.009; 1.05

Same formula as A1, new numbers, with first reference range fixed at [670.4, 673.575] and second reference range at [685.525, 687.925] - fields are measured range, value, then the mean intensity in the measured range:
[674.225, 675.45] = 0.072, 0.981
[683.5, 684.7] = -0.001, 1.05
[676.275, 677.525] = -0.054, 1.1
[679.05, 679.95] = 0.003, 1.05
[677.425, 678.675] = 0.043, 1.01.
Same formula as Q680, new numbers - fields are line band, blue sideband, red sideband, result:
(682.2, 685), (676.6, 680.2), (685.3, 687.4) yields -0.017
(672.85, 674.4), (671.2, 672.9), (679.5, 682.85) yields -0.022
